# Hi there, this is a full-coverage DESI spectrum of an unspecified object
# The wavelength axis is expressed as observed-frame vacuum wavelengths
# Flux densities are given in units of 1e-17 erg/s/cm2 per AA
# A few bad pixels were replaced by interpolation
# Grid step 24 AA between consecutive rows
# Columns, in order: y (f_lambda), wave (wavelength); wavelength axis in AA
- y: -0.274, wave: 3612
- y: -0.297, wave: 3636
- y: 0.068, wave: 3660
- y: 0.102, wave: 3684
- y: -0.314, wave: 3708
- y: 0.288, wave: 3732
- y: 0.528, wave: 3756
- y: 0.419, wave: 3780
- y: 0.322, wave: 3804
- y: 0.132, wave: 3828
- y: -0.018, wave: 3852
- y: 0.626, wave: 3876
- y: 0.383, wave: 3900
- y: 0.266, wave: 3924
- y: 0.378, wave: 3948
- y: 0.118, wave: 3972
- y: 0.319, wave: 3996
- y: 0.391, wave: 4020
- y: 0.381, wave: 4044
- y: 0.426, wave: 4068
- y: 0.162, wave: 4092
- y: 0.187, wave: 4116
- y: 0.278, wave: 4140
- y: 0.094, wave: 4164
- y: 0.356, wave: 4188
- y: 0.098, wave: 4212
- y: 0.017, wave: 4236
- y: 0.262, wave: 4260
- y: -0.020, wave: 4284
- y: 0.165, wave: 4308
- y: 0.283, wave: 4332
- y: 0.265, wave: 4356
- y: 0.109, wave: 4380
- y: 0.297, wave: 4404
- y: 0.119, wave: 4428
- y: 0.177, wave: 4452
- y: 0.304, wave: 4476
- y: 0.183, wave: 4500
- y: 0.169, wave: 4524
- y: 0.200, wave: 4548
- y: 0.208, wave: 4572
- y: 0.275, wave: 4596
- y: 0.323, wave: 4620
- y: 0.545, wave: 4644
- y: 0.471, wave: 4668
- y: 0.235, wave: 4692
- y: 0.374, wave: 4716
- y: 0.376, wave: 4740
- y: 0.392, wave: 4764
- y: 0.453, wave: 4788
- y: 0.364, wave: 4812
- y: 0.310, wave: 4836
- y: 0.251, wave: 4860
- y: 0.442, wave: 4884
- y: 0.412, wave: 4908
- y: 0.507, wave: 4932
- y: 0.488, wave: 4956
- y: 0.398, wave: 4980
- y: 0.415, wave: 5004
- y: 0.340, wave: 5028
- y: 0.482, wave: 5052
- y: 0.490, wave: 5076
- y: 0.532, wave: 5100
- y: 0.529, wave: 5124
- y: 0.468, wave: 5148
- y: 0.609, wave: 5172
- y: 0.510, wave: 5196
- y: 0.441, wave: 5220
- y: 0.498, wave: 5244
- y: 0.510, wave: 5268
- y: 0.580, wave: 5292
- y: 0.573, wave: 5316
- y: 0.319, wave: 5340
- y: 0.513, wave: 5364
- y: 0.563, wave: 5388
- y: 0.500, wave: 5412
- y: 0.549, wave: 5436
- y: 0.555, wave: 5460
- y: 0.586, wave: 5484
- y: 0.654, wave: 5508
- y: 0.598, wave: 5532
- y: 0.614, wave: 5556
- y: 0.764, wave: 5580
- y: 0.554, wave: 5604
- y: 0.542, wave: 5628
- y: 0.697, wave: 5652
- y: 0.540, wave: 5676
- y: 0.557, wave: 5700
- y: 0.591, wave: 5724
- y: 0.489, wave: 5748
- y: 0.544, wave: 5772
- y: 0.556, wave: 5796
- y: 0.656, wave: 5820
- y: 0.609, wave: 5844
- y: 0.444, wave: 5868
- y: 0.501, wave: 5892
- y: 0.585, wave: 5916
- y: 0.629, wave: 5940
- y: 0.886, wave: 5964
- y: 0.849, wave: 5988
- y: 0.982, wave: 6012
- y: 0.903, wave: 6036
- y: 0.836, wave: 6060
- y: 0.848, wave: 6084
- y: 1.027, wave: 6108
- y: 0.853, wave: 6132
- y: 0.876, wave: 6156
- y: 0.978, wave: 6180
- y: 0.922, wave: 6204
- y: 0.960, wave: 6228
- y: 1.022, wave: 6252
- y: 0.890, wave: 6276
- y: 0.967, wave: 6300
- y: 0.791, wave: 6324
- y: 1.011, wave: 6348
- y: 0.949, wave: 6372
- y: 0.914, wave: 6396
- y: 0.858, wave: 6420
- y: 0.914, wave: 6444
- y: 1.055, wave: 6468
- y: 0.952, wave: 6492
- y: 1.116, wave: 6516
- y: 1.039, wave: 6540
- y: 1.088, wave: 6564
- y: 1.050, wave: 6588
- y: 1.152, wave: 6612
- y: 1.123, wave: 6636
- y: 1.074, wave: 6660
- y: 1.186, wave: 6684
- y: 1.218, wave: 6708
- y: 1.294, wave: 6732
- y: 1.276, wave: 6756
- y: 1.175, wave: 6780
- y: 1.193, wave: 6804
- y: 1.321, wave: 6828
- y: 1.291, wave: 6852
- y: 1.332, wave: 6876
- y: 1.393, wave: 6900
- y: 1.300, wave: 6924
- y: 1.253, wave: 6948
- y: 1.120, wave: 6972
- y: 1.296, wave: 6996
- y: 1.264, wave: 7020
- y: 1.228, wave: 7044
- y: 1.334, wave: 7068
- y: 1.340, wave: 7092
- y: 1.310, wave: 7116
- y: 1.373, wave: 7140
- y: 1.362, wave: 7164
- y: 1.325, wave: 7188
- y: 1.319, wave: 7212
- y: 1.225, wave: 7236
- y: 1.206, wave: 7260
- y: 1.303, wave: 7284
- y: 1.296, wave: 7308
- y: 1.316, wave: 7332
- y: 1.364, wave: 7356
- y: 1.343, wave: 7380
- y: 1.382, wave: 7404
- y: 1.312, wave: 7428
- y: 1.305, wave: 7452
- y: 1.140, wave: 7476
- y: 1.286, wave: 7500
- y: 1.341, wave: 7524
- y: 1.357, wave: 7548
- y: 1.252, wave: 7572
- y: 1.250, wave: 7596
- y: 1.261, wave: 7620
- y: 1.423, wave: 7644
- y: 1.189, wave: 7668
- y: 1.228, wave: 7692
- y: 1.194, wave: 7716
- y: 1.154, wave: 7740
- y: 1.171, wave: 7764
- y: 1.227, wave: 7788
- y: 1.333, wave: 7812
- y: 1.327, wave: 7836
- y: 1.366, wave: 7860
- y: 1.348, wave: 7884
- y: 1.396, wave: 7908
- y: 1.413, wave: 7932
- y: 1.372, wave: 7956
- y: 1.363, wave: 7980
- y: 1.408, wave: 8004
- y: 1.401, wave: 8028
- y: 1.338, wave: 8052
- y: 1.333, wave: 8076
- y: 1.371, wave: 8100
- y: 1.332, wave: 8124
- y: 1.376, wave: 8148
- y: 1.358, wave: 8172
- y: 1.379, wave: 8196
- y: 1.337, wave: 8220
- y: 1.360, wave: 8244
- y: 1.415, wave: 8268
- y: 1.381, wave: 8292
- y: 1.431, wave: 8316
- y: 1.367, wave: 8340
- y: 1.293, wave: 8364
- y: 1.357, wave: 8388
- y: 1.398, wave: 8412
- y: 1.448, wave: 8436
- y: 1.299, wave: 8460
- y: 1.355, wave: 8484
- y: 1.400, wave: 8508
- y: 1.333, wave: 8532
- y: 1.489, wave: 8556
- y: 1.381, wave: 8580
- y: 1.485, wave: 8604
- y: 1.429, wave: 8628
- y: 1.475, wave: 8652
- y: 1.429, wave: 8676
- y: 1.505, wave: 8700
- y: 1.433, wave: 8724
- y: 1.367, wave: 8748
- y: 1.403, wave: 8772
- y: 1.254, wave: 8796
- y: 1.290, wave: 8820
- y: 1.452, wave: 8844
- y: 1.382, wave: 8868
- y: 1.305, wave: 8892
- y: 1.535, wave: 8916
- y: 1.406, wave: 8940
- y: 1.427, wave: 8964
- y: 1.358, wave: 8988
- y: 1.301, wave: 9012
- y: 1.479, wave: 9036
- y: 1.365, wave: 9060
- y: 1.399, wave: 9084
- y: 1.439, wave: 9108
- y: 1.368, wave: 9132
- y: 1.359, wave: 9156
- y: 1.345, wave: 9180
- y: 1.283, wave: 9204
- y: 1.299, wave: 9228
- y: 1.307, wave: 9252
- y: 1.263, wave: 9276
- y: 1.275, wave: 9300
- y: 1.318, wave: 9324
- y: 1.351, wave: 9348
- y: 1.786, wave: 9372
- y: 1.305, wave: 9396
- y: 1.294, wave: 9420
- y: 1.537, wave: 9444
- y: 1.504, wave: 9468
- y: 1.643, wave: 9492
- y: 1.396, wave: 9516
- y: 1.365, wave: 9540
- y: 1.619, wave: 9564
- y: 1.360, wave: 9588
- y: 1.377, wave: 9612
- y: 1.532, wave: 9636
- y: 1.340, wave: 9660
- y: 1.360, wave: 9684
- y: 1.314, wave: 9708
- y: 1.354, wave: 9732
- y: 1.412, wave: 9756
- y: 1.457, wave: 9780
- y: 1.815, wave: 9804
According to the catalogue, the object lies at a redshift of 0.49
